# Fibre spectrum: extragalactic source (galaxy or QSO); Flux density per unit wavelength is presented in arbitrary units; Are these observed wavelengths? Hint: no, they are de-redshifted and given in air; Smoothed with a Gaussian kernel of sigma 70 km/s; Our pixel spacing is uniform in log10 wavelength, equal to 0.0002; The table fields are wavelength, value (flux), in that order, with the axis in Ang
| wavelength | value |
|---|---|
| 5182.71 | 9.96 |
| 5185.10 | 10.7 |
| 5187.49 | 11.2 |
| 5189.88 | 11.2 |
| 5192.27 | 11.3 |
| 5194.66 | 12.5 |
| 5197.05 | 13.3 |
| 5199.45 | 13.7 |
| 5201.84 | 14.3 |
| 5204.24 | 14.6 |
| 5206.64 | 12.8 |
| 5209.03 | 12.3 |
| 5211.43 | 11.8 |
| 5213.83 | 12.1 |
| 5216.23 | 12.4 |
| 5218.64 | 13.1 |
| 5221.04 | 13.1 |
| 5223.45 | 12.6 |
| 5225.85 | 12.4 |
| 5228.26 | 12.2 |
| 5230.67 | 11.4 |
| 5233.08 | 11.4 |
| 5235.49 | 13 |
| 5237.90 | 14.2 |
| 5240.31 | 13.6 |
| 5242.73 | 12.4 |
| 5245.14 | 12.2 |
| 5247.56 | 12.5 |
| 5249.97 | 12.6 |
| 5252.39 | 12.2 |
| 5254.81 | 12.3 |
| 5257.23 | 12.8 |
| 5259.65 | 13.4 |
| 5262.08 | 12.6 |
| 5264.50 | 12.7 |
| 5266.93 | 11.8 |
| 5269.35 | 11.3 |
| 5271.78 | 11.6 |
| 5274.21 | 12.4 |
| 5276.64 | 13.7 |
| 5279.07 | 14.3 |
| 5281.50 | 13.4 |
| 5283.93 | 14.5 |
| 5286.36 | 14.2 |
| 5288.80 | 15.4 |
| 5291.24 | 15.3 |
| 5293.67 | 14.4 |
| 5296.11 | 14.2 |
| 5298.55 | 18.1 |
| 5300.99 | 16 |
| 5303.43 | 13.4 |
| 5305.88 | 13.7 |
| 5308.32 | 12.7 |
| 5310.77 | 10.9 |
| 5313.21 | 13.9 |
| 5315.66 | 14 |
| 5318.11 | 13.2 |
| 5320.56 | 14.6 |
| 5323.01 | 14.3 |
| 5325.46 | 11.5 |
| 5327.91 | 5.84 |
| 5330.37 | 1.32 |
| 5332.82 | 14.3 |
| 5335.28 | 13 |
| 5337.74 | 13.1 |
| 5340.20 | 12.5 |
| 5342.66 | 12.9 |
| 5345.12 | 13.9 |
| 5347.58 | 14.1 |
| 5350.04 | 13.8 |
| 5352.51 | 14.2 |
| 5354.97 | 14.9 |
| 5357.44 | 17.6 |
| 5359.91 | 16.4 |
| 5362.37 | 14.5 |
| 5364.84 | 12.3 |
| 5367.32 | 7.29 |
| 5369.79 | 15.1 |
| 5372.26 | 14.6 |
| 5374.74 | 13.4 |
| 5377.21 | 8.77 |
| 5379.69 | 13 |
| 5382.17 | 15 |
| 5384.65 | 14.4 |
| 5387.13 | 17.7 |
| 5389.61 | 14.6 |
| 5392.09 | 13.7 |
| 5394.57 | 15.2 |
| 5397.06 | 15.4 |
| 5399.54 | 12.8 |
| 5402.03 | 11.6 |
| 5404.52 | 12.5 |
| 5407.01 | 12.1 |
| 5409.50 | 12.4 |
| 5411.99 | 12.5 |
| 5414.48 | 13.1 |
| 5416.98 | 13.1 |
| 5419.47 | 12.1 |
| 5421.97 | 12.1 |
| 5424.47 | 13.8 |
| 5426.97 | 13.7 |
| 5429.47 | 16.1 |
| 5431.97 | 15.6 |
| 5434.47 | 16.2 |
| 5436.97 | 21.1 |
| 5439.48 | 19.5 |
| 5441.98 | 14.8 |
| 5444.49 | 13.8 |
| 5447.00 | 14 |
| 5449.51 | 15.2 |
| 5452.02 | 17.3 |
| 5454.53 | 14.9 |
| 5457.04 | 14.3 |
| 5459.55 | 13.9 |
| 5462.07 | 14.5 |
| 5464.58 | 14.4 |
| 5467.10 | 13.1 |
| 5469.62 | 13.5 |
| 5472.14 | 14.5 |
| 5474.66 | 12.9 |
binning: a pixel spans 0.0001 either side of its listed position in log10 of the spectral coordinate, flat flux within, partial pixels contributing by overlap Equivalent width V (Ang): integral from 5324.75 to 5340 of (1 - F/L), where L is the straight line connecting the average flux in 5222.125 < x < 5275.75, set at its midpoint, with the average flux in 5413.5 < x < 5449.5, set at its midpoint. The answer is 4.1 Ang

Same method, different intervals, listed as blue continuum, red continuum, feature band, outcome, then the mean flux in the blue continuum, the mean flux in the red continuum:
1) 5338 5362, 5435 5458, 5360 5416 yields 6.5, 14.4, 16.1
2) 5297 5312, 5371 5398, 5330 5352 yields 2.4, 14.1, 14.1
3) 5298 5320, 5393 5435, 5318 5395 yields 3.2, 13.9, 13.5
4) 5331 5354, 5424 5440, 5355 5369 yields 0.2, 13.2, 16.6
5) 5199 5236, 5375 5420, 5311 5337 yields 2.9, 12.7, 13.4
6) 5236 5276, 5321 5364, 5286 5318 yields -3.9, 12.6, 12.9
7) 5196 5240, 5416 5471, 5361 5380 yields 2.5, 12.8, 14.9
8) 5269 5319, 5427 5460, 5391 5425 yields 5.3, 13.9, 15.9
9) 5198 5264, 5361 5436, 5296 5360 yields 0.0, 12.7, 13.5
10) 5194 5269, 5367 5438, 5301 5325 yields -0.4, 12.7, 13.8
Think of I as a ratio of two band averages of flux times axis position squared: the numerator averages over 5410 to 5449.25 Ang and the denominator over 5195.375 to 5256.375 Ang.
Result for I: 1.25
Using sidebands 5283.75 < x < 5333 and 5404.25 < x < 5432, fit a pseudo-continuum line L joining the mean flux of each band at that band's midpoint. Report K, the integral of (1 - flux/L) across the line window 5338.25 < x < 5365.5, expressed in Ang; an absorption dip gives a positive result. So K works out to -2.45 Ang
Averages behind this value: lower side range 13.1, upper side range 13.2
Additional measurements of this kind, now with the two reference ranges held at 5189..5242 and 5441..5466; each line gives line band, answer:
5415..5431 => 1.04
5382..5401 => -0.84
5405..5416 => 1.38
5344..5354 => -0.15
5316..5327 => 0.29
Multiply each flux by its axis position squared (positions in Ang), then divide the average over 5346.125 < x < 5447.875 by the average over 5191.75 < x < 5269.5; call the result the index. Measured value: 1.2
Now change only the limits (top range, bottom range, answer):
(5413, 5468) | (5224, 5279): 1.27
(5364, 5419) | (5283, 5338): 1.04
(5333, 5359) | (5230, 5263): 1.15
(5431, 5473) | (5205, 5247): 1.33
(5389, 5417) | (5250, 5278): 1.12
